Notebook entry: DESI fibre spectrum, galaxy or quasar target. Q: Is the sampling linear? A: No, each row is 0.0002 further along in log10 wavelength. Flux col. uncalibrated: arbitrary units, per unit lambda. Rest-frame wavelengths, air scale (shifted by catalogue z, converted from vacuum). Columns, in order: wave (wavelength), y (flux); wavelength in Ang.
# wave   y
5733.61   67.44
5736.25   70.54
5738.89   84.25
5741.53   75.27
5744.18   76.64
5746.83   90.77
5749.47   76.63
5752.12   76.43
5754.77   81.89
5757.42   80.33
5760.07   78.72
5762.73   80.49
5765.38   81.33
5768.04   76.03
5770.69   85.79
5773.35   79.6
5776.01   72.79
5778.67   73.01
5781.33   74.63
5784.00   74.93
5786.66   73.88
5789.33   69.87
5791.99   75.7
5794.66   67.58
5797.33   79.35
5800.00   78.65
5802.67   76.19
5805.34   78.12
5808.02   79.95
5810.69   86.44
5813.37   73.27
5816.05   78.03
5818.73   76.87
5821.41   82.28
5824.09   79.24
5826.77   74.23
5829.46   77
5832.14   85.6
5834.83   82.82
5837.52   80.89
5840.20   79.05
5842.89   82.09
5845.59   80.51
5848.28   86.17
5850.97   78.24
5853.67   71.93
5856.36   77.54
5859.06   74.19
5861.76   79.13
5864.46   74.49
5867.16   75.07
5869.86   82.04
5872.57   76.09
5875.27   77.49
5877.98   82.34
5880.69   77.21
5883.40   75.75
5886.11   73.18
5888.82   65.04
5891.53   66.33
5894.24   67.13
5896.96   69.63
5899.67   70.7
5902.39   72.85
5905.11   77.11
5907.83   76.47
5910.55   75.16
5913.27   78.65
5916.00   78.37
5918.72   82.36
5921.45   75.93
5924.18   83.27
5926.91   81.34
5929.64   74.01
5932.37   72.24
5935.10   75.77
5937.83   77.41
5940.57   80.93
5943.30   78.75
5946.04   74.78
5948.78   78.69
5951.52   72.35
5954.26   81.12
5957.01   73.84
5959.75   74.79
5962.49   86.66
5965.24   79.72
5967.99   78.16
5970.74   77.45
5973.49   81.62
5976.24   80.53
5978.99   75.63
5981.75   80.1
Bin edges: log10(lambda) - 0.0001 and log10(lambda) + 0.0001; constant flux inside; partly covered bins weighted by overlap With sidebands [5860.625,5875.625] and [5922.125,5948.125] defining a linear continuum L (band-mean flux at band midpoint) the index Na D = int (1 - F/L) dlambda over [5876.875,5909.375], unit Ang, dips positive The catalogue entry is 2.0 Ang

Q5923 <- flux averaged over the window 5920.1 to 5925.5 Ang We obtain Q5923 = 79.5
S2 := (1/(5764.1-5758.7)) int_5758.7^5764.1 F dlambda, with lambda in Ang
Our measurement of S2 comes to 79.6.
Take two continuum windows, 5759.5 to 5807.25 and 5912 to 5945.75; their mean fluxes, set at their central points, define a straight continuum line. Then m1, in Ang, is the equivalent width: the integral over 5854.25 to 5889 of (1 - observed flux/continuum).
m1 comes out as 0.5 Ang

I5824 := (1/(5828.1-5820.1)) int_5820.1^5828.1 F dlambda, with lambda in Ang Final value 78.6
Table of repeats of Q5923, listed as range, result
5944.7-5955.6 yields 76.7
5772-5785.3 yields 75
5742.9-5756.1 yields 80.5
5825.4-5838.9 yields 80.1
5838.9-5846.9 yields 80.5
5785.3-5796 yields 71.8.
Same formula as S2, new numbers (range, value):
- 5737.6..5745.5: 78.7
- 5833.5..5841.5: 81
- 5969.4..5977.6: 79.9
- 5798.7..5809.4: 78.3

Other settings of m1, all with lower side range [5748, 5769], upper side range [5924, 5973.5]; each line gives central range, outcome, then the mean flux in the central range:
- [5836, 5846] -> -0.27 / 80.7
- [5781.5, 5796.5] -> 1.16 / 72.8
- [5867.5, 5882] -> -0.08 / 78.7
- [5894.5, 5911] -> 1.06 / 73.1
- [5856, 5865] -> 0.24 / 76.3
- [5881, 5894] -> 1.31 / 70.4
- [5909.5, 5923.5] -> -0.07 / 78.4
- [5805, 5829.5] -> 0.03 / 78.6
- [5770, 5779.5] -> 0.18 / 77.5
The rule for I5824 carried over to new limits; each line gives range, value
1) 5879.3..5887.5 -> 75.3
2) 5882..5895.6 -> 69.5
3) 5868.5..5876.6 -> 78.6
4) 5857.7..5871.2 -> 77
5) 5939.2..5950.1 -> 78.3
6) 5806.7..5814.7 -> 79.9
